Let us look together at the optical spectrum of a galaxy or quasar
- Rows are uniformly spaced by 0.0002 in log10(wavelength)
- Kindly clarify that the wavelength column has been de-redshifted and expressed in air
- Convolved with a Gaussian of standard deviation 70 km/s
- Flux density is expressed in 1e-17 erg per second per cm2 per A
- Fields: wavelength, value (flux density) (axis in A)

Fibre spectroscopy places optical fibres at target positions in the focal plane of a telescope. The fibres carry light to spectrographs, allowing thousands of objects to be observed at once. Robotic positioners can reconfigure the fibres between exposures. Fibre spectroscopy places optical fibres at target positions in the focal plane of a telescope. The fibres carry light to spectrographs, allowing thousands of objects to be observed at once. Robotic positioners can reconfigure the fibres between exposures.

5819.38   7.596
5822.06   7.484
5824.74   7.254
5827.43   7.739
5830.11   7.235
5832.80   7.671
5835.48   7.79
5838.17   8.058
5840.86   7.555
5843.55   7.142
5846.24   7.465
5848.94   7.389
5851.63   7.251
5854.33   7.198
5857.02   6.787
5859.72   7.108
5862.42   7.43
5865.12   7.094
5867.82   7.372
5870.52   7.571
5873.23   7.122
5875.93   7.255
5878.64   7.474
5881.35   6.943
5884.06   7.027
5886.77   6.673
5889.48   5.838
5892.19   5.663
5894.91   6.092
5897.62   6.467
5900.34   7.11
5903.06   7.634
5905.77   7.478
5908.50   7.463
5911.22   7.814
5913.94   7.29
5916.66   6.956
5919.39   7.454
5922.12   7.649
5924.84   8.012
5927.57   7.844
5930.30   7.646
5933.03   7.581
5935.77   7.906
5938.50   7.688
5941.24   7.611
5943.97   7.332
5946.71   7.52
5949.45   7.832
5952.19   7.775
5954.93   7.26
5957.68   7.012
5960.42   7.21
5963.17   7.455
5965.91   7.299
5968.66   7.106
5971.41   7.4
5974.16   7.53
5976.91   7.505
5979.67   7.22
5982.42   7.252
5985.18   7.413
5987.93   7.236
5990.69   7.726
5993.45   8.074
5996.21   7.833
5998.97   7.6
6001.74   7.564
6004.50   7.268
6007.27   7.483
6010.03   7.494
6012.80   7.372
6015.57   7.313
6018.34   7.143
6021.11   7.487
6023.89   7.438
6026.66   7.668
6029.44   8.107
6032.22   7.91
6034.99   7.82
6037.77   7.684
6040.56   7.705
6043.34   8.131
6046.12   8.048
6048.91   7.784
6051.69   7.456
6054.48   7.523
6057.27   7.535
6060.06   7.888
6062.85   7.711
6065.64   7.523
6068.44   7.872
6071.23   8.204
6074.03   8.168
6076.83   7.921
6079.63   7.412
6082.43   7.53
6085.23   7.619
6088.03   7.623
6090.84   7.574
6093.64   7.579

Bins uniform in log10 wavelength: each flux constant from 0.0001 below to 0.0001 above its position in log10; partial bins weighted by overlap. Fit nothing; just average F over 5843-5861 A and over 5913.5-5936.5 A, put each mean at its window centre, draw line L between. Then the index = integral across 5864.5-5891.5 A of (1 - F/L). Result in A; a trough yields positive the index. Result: 1.23 A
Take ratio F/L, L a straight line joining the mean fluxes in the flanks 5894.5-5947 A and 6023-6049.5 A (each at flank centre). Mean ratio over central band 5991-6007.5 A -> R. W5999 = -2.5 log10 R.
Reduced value 0.01 mag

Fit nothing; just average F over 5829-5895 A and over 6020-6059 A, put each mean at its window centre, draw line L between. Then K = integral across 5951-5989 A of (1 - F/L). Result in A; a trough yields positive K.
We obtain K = 0.9 A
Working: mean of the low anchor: 7.15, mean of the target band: 7.33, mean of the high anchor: 7.74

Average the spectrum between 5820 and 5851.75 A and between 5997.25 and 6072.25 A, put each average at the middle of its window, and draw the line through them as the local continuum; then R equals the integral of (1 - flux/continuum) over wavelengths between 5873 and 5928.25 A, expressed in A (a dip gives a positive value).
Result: 3.4 A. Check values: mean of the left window 7.51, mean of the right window 7.66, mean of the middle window 7.1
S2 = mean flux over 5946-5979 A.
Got 7.4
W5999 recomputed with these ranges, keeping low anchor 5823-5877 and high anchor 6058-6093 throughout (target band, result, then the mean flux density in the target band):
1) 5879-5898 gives 0.16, 6.44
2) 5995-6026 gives 0.03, 7.46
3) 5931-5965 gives 0.00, 7.51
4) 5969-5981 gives 0.03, 7.38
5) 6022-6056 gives -0.01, 7.77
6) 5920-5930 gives -0.04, 7.79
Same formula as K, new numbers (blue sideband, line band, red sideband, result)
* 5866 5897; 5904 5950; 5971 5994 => -3.1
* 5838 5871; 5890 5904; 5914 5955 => 1.8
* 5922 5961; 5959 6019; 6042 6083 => 1.9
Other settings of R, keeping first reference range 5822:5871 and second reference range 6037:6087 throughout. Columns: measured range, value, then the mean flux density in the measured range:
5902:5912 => -0.11 A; 7.58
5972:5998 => 0.34 A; 7.53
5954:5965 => 0.51 A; 7.24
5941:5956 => 0.02 A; 7.56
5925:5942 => -0.44 A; 7.73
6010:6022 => 0.53 A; 7.34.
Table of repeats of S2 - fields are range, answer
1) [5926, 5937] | 7.74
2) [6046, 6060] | 7.65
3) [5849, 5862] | 7.14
